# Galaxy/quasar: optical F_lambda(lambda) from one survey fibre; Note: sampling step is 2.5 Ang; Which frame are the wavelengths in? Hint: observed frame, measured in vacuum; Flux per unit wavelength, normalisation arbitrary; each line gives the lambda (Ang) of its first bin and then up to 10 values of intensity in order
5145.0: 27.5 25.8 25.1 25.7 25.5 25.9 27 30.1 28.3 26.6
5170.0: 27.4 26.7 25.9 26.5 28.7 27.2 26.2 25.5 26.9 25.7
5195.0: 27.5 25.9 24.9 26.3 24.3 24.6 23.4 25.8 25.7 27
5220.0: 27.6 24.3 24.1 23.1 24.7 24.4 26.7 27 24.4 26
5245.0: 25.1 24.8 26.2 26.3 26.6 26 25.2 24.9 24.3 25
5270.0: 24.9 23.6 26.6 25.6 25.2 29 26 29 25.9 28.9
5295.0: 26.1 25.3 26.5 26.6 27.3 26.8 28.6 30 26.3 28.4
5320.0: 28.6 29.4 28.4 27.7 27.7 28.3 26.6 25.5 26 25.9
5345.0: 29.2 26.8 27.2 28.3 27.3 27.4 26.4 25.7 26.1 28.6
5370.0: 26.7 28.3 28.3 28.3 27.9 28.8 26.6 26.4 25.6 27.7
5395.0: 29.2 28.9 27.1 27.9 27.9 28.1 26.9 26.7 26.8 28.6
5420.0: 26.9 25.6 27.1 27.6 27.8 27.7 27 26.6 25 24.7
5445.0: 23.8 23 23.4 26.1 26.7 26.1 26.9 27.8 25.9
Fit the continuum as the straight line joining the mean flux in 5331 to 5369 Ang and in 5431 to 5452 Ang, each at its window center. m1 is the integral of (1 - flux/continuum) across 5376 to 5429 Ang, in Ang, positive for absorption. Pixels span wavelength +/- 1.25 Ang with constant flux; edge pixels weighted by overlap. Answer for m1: -3.0 Ang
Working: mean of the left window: 27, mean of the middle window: 27.5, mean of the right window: 25.2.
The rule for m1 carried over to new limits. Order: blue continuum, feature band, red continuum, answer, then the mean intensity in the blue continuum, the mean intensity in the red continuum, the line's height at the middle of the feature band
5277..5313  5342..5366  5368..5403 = 0.4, 27.1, 27.7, 27.5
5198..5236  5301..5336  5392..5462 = -2.7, 25.1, 26.7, 25.9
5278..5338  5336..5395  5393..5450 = -0.2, 27.4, 26.8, 27.1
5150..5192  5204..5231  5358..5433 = 2.0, 26.8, 27.4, 26.9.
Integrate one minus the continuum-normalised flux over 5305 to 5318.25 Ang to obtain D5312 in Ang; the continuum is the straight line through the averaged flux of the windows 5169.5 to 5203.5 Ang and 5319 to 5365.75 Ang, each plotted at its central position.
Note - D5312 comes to -0.39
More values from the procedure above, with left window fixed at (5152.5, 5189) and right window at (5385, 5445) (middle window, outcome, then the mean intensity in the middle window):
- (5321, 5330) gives -0.5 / 28.4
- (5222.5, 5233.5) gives 1.2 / 24.1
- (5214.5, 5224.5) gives 0.3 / 26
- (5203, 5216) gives 1.0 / 24.8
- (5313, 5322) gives -0.4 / 28.1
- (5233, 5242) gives 0.4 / 25.9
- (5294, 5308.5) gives 0.3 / 26.4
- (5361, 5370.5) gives 0.1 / 26.8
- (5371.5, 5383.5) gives -0.6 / 28.3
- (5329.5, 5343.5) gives 0.2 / 26.6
